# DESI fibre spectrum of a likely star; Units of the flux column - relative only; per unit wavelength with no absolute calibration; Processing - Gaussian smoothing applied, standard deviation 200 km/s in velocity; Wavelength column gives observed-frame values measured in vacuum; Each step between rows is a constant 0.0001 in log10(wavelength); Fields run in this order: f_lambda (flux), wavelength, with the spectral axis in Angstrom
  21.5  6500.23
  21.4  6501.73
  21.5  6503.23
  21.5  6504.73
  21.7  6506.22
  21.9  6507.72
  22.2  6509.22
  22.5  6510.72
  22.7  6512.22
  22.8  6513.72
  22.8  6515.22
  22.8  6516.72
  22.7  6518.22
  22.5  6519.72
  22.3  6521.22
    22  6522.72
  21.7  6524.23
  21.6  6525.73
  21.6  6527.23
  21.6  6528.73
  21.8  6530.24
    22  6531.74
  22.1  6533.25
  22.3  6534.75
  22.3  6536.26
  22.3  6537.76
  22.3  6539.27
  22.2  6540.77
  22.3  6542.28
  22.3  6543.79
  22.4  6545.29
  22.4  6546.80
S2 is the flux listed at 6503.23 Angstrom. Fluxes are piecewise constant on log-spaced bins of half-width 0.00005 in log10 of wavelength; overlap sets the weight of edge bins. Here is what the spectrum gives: 21.5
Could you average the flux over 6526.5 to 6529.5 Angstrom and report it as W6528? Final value 21.6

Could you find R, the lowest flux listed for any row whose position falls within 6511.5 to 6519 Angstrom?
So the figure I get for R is 22.7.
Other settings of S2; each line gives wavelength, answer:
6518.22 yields 22.7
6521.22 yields 22.3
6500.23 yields 21.5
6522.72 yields 22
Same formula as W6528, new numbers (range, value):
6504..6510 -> 21.8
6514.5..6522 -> 22.6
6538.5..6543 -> 22.3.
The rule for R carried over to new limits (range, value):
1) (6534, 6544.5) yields 22.2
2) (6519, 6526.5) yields 21.6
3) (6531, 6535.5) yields 22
